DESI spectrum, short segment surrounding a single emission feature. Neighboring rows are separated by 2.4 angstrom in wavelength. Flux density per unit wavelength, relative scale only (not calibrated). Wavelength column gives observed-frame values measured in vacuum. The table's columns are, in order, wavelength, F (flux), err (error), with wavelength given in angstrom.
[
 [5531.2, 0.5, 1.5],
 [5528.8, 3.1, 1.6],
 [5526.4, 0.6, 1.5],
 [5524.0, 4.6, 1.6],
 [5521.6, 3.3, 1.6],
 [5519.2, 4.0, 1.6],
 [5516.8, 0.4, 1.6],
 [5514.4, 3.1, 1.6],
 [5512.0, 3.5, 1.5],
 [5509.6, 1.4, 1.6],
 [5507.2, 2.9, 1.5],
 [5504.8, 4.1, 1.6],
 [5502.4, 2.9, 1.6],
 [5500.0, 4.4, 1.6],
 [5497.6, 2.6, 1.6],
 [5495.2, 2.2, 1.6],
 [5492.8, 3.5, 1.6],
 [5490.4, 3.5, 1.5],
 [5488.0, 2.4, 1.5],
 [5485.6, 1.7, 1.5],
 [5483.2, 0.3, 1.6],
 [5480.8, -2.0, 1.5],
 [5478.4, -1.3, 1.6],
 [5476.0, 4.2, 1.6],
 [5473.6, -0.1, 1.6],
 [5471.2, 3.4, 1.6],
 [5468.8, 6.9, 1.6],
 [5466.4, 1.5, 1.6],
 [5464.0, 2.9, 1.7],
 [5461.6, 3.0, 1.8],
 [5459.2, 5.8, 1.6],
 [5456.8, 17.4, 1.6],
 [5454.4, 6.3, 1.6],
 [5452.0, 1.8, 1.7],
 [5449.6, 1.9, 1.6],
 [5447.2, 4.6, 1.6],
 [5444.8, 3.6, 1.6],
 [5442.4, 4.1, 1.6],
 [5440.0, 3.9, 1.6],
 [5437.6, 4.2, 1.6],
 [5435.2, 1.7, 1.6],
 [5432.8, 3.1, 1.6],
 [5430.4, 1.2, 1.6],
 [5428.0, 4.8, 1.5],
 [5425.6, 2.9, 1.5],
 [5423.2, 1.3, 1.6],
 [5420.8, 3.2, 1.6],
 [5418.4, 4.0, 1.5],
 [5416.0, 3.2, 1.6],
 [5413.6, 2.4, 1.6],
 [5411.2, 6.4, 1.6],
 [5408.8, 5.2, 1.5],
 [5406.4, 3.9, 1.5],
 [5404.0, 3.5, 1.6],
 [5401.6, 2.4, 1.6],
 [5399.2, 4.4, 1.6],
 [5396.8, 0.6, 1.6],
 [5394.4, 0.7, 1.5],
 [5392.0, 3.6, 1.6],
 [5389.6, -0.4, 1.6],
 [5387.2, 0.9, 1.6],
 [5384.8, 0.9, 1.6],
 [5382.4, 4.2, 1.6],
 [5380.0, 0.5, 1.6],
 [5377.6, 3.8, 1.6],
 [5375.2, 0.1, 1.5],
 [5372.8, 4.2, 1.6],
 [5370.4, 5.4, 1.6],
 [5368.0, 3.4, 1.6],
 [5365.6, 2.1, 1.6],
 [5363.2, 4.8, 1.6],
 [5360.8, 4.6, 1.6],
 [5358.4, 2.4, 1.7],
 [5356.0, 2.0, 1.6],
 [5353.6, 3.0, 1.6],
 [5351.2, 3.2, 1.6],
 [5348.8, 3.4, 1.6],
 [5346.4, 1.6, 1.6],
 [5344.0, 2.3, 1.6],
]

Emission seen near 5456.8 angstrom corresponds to H-beta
